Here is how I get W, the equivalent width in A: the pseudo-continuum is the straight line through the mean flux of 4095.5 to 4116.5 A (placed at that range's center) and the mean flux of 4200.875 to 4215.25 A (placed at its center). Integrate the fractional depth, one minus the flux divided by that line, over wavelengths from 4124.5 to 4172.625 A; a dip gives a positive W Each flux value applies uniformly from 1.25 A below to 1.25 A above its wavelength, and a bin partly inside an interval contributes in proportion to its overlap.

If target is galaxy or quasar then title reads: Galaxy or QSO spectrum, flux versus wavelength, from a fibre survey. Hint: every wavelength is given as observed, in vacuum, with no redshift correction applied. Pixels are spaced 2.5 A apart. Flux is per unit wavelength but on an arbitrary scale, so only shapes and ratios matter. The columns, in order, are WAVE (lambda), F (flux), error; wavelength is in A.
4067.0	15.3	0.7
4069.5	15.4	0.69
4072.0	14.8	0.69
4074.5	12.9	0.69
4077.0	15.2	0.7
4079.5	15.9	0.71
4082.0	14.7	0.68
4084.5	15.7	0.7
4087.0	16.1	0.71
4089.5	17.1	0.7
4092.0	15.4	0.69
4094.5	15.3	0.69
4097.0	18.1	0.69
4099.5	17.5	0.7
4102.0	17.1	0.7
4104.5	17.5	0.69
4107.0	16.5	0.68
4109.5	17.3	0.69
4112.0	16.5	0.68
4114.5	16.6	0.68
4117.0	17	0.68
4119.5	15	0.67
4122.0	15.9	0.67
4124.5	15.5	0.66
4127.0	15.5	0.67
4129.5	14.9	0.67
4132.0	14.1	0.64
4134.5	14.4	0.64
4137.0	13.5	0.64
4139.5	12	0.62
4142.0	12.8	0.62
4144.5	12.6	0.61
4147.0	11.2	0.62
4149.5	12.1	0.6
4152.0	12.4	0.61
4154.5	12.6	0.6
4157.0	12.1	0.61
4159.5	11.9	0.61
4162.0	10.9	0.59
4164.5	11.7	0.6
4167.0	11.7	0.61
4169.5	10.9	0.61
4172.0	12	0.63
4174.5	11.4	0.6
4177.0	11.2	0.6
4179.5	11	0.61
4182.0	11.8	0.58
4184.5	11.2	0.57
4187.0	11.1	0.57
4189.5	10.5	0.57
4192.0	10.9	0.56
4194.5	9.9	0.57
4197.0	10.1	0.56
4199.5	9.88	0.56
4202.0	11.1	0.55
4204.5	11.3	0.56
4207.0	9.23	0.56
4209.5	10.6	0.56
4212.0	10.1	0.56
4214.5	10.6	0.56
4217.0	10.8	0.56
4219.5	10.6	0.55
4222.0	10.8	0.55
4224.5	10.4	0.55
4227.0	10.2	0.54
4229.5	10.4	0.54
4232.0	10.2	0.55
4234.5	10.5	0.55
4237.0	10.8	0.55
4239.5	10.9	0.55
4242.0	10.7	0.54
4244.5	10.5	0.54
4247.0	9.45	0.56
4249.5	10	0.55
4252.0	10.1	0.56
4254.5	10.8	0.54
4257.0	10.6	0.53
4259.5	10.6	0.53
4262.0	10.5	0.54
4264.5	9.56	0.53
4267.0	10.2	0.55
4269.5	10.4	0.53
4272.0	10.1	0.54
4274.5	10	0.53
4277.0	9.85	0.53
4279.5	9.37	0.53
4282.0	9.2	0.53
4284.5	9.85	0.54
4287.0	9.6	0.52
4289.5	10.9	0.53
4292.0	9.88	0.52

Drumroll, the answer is 5.66 A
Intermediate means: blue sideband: 17.1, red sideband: 10.5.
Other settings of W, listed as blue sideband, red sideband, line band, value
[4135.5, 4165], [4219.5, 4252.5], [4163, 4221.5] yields 2.4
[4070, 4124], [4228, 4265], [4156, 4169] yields 1.9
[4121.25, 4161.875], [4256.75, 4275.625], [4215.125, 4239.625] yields 1.4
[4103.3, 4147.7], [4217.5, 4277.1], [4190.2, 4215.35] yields 3.5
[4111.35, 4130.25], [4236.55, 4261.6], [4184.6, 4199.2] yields 2.7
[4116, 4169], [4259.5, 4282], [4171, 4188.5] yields 1.4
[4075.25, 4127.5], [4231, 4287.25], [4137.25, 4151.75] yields 2.3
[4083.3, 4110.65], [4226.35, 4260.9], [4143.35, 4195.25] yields 8.0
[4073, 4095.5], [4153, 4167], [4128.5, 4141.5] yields -0.7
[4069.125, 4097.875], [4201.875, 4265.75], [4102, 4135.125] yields -3.8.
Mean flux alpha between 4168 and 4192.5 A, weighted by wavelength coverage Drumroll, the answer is 11.2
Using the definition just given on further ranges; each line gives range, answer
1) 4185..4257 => 10.5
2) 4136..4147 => 12.5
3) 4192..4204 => 10.4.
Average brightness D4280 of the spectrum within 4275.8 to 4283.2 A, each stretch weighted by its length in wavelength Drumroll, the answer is 9.47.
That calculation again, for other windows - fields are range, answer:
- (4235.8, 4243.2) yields 10.8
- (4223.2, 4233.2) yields 10.3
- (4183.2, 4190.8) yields 10.9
